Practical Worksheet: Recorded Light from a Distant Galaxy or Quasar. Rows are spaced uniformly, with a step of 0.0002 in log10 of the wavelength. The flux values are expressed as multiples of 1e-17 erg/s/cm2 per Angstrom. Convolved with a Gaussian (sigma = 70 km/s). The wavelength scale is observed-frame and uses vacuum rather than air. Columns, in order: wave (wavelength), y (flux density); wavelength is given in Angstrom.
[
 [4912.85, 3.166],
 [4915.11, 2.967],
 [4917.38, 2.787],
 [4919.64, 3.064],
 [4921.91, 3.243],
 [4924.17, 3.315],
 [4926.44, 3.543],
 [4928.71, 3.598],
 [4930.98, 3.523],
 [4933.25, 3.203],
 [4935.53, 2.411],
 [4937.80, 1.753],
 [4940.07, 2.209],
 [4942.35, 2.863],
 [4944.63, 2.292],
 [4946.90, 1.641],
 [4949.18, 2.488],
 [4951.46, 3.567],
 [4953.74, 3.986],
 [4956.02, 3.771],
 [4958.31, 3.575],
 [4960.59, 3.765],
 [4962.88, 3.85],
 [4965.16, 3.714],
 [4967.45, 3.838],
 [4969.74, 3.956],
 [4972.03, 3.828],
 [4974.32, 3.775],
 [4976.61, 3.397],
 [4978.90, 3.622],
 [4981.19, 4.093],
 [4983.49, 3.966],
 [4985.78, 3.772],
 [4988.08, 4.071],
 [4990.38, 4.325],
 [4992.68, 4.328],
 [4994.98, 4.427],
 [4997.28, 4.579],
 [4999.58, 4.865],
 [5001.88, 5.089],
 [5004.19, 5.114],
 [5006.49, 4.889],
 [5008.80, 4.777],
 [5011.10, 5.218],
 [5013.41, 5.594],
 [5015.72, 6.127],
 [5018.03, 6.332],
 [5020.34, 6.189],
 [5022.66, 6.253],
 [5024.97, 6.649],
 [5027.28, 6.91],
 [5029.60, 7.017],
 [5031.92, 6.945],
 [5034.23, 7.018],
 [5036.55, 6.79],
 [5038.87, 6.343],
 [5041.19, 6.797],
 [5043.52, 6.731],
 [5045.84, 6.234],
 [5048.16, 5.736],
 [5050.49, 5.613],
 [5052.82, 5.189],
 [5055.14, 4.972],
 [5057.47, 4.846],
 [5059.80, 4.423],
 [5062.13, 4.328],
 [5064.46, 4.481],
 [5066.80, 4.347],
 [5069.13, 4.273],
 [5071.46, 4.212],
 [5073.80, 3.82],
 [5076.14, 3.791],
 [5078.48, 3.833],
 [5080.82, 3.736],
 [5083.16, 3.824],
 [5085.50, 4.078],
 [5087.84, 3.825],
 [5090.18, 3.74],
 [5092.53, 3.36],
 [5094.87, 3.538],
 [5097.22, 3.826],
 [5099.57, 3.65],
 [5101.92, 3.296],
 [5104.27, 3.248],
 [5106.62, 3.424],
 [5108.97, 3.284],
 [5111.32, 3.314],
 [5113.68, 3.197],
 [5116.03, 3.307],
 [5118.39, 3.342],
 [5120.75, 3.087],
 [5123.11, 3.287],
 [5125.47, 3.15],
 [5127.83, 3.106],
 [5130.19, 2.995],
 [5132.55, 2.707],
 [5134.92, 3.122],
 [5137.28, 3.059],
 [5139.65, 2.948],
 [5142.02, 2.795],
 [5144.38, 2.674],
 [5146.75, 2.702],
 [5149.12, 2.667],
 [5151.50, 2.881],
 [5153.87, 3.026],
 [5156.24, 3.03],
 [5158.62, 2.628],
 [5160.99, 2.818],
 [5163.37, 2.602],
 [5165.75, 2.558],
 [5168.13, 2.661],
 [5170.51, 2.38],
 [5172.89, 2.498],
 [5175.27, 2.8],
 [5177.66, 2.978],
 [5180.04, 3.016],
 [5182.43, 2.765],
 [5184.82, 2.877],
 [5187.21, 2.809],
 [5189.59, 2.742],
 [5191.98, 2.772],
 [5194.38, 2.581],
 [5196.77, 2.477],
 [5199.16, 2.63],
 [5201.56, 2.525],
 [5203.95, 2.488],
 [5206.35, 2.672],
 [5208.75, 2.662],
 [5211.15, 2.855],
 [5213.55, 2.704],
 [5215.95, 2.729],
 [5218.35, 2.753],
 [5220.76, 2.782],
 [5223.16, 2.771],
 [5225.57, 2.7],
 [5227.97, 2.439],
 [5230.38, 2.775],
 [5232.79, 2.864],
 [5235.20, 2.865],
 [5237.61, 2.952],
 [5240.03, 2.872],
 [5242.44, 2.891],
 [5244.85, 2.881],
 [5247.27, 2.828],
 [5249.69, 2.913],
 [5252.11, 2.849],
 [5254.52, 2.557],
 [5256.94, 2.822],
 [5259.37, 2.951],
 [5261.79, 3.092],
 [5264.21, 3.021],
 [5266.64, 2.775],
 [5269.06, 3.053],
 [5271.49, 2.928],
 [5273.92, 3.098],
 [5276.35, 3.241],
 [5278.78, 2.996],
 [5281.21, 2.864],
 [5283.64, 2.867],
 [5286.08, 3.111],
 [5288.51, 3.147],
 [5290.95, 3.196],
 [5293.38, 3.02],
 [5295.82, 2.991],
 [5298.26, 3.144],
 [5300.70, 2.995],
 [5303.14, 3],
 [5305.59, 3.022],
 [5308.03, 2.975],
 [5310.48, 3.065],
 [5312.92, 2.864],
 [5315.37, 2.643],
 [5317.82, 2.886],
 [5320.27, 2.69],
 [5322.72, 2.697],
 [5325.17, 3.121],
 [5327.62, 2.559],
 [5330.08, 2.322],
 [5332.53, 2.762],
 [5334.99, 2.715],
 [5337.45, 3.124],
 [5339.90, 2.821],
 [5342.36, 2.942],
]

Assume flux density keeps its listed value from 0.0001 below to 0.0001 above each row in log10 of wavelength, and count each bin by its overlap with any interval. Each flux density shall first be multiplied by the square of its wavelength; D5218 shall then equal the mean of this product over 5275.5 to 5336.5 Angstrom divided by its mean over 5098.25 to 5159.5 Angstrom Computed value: 1.0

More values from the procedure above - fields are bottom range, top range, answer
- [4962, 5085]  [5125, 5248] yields 0.60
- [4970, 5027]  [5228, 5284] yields 0.66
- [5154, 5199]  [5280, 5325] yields 1.14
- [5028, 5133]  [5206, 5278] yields 0.70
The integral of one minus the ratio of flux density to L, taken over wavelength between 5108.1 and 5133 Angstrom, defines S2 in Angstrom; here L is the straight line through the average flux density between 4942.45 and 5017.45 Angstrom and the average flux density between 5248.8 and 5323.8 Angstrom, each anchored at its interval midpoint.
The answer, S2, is 2.7 Angstrom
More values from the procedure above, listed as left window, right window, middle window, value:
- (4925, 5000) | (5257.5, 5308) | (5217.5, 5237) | 2.2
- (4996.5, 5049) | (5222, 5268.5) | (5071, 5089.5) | 4.7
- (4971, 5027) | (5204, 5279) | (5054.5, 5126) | 5.9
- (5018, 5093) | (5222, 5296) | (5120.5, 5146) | 8.0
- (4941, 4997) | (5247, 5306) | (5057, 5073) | -4.5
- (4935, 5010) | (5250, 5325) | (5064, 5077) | -2.4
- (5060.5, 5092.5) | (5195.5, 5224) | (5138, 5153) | 2.4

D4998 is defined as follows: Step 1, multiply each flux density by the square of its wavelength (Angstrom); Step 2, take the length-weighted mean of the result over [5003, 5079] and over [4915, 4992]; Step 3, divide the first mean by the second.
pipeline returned 1.7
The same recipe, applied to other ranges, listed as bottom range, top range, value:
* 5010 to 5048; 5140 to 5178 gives 0.45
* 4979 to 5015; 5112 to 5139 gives 0.71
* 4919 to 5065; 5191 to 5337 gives 0.70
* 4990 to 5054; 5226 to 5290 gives 0.55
